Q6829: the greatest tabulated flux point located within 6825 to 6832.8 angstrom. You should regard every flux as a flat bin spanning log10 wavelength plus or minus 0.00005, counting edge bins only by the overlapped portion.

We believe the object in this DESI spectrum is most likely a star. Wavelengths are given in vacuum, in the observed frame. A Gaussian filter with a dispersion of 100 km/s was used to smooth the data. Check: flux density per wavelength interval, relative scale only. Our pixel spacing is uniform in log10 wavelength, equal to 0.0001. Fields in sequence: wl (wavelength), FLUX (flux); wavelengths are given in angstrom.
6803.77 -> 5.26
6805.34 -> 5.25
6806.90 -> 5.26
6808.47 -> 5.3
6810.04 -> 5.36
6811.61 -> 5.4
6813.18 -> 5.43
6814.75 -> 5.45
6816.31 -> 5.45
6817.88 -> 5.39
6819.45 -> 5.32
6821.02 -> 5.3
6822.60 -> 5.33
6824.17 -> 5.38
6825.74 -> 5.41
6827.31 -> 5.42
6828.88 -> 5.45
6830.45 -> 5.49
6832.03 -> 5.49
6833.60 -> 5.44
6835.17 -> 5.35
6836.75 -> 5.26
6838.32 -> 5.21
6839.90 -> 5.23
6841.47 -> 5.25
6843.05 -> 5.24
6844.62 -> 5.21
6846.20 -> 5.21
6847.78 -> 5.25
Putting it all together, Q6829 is 5.49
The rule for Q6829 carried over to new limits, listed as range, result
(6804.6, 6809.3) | 5.3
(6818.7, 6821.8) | 5.32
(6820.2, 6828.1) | 5.42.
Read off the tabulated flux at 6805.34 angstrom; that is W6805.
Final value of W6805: 5.25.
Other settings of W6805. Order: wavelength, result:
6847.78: 5.25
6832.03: 5.49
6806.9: 5.26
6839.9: 5.23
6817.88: 5.39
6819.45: 5.32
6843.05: 5.24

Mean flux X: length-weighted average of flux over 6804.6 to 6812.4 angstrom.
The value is 5.31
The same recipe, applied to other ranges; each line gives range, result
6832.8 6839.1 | 5.32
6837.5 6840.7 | 5.23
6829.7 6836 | 5.44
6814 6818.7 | 5.44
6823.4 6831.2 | 5.44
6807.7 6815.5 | 5.38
